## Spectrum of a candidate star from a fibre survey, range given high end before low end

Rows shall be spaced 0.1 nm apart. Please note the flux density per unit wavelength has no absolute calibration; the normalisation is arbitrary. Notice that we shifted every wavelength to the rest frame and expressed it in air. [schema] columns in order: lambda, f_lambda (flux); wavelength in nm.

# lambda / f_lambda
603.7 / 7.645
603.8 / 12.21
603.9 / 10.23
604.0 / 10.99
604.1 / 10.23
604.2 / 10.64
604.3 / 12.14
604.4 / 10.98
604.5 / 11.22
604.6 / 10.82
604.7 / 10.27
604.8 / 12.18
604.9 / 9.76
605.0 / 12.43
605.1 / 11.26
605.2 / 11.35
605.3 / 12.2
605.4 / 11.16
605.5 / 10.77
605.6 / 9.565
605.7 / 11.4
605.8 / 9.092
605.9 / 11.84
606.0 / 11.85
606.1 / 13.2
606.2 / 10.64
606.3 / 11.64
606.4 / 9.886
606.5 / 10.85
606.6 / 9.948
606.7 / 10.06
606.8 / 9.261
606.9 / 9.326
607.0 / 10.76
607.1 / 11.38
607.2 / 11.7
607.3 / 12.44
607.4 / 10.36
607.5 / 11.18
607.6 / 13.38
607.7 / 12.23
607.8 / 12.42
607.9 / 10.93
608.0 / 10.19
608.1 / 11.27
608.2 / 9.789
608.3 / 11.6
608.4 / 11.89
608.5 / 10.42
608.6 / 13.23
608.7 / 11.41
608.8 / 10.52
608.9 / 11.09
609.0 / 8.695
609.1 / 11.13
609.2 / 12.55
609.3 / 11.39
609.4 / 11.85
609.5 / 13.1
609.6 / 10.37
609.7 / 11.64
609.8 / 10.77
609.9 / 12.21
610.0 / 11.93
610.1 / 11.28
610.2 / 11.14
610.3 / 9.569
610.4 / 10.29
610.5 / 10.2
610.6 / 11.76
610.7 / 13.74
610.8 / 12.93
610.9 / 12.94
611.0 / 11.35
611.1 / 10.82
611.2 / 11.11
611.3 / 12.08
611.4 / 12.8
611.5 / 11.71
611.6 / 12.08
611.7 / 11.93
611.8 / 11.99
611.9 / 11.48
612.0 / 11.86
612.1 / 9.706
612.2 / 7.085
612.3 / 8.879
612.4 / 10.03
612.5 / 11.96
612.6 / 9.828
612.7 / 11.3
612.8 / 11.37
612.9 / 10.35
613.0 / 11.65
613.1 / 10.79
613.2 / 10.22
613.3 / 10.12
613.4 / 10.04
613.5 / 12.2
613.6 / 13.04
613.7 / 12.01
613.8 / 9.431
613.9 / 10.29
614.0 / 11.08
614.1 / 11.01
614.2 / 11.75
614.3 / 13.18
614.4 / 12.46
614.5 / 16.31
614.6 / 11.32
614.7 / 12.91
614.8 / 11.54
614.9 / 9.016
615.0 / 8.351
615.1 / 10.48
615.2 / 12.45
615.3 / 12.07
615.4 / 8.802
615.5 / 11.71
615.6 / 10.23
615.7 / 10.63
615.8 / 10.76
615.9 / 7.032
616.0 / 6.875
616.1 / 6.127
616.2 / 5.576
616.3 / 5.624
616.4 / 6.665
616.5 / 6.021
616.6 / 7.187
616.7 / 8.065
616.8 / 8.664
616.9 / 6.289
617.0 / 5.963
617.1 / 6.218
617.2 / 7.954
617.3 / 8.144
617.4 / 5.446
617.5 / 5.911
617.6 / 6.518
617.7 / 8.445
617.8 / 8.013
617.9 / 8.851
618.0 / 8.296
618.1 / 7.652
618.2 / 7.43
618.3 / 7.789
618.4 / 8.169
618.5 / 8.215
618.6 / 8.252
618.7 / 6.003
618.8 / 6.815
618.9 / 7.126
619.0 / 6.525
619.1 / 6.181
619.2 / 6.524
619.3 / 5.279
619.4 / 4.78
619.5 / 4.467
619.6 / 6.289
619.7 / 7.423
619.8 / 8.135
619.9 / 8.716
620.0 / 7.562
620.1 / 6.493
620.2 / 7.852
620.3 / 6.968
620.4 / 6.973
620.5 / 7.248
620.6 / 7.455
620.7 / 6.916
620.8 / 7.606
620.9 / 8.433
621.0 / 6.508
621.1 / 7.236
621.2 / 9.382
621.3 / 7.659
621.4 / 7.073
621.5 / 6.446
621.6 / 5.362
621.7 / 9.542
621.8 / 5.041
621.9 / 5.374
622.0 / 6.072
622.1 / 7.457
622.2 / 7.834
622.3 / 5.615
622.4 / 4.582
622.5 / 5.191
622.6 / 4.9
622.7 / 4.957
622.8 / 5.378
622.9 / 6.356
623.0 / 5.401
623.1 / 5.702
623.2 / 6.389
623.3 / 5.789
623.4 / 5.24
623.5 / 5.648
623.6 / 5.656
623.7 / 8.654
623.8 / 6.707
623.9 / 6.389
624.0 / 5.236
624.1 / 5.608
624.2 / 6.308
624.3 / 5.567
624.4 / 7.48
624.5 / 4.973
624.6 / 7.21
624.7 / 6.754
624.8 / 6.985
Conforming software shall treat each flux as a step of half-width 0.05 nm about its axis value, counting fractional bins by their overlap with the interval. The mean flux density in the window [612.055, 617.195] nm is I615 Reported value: 9.84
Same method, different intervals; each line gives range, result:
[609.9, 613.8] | 11.2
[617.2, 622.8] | 6.92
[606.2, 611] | 11.2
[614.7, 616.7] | 8.88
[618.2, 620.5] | 6.95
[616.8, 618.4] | 7.33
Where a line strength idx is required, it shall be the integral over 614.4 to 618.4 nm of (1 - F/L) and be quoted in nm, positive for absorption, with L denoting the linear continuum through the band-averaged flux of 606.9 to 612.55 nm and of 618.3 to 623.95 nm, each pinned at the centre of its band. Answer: 0.02 nm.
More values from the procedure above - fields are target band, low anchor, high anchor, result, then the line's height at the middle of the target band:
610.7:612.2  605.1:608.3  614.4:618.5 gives -0.28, 9.85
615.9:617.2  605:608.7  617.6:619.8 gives 0.19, 7.82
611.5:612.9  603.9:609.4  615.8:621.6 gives -0.23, 9.25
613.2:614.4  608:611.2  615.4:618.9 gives -0.26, 9.26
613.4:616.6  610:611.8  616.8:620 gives -0.34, 9.14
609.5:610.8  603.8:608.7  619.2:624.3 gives -0.19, 9.95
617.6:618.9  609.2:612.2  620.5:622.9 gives 0.07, 8.16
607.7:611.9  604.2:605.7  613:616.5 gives -0.29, 10.7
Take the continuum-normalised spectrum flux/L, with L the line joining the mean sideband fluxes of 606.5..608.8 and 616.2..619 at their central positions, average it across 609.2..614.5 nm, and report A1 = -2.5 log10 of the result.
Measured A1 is -0.20 mag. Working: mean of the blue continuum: 11.1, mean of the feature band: 11.3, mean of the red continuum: 7.21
